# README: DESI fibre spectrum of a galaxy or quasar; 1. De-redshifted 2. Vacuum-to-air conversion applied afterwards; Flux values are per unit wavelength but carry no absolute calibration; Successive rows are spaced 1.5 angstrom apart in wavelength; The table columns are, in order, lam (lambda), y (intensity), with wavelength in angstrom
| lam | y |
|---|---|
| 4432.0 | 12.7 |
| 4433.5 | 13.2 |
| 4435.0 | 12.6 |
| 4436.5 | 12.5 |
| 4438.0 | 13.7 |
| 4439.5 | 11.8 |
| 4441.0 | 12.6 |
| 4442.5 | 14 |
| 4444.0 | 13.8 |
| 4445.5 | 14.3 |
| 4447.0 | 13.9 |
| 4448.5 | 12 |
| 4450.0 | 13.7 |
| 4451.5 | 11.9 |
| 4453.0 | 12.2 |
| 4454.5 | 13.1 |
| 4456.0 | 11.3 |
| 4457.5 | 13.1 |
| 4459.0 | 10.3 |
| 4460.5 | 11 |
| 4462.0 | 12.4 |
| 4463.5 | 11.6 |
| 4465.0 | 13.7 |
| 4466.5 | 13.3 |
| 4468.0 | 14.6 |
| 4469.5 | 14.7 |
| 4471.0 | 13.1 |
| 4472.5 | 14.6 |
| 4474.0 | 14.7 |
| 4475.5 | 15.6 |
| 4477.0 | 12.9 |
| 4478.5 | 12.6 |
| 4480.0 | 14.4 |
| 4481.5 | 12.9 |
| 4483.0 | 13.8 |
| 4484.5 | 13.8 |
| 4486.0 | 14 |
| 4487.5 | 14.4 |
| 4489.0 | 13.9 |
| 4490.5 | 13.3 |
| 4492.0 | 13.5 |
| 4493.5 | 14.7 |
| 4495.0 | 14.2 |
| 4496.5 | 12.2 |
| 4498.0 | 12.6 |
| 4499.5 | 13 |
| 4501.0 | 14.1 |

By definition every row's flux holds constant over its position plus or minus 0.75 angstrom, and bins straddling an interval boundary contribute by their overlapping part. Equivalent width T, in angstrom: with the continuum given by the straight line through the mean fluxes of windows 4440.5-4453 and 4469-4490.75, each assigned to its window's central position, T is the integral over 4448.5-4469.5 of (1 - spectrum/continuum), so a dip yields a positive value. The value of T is 1.5 angstrom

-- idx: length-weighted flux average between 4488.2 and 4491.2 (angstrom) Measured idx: 13.6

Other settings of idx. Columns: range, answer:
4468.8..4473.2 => 14.1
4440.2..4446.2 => 13.7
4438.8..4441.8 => 12.2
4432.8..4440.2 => 12.8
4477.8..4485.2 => 13.5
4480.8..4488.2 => 13.8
